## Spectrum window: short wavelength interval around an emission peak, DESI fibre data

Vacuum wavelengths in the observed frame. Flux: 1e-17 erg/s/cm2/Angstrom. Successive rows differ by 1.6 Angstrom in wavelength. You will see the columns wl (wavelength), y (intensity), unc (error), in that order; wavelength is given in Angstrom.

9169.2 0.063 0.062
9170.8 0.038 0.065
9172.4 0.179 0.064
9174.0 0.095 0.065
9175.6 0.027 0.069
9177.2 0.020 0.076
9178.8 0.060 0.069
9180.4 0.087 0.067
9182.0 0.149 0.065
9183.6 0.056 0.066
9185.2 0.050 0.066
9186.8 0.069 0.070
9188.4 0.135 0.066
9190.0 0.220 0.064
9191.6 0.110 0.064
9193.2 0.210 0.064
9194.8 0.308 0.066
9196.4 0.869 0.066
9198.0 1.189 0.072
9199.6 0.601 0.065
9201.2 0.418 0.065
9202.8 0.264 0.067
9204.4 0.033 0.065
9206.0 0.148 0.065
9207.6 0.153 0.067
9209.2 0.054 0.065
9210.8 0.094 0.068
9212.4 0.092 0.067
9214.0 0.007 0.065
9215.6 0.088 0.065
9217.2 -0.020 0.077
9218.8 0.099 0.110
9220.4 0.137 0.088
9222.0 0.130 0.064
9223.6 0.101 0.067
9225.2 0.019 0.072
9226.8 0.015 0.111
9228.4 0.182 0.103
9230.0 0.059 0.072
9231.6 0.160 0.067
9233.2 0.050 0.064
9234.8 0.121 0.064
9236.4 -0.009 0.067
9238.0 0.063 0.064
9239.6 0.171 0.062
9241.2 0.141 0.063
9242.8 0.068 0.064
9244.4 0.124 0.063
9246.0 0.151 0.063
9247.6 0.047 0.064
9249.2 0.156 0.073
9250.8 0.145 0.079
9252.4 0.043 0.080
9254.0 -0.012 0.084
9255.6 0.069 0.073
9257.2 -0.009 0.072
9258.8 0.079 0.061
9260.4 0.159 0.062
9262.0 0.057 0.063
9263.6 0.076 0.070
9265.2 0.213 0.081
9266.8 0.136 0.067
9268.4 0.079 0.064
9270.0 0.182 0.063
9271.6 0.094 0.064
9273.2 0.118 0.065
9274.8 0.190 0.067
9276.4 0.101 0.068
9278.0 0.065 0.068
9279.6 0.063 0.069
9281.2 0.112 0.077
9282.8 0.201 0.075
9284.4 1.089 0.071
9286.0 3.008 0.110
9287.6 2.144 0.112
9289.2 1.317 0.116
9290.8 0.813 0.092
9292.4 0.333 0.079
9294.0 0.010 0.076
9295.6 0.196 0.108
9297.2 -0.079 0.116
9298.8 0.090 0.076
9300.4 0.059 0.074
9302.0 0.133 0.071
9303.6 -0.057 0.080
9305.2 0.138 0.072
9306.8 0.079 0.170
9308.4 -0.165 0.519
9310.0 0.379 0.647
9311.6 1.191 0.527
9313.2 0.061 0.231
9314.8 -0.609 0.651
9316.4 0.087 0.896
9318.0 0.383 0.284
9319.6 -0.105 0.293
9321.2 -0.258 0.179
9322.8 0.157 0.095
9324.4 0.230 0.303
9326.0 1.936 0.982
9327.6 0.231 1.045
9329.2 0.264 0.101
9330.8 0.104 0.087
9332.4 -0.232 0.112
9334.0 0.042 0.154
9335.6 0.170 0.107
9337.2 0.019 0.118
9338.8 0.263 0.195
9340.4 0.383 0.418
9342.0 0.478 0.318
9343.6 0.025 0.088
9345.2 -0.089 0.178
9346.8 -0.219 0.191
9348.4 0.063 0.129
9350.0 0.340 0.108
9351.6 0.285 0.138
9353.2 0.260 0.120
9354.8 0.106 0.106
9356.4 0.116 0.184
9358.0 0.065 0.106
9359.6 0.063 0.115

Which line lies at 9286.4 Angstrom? [O III] 5007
